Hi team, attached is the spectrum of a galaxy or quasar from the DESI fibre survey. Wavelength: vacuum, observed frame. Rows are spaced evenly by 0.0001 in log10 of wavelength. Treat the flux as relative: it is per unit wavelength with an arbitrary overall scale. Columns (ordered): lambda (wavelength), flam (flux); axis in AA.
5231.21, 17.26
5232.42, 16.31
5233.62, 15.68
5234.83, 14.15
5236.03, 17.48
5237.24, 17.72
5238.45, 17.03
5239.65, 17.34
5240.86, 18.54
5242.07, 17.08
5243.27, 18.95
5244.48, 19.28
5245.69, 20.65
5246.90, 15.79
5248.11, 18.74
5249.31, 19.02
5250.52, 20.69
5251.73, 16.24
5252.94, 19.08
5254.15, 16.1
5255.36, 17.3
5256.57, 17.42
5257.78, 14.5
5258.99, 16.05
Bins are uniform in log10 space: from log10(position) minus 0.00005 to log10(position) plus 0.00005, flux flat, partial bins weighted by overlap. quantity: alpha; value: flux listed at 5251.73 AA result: 16.24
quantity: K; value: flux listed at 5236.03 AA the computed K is 17.48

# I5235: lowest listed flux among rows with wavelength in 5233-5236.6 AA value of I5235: 14.15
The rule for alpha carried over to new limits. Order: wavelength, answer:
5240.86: 18.54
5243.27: 18.95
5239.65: 17.34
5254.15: 16.1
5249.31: 19.02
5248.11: 18.74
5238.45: 17.03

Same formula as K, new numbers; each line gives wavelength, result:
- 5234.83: 14.15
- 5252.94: 19.08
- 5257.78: 14.5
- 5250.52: 20.69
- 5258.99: 16.05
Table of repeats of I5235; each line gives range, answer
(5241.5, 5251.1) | 15.79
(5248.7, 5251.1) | 19.02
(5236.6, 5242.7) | 17.03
